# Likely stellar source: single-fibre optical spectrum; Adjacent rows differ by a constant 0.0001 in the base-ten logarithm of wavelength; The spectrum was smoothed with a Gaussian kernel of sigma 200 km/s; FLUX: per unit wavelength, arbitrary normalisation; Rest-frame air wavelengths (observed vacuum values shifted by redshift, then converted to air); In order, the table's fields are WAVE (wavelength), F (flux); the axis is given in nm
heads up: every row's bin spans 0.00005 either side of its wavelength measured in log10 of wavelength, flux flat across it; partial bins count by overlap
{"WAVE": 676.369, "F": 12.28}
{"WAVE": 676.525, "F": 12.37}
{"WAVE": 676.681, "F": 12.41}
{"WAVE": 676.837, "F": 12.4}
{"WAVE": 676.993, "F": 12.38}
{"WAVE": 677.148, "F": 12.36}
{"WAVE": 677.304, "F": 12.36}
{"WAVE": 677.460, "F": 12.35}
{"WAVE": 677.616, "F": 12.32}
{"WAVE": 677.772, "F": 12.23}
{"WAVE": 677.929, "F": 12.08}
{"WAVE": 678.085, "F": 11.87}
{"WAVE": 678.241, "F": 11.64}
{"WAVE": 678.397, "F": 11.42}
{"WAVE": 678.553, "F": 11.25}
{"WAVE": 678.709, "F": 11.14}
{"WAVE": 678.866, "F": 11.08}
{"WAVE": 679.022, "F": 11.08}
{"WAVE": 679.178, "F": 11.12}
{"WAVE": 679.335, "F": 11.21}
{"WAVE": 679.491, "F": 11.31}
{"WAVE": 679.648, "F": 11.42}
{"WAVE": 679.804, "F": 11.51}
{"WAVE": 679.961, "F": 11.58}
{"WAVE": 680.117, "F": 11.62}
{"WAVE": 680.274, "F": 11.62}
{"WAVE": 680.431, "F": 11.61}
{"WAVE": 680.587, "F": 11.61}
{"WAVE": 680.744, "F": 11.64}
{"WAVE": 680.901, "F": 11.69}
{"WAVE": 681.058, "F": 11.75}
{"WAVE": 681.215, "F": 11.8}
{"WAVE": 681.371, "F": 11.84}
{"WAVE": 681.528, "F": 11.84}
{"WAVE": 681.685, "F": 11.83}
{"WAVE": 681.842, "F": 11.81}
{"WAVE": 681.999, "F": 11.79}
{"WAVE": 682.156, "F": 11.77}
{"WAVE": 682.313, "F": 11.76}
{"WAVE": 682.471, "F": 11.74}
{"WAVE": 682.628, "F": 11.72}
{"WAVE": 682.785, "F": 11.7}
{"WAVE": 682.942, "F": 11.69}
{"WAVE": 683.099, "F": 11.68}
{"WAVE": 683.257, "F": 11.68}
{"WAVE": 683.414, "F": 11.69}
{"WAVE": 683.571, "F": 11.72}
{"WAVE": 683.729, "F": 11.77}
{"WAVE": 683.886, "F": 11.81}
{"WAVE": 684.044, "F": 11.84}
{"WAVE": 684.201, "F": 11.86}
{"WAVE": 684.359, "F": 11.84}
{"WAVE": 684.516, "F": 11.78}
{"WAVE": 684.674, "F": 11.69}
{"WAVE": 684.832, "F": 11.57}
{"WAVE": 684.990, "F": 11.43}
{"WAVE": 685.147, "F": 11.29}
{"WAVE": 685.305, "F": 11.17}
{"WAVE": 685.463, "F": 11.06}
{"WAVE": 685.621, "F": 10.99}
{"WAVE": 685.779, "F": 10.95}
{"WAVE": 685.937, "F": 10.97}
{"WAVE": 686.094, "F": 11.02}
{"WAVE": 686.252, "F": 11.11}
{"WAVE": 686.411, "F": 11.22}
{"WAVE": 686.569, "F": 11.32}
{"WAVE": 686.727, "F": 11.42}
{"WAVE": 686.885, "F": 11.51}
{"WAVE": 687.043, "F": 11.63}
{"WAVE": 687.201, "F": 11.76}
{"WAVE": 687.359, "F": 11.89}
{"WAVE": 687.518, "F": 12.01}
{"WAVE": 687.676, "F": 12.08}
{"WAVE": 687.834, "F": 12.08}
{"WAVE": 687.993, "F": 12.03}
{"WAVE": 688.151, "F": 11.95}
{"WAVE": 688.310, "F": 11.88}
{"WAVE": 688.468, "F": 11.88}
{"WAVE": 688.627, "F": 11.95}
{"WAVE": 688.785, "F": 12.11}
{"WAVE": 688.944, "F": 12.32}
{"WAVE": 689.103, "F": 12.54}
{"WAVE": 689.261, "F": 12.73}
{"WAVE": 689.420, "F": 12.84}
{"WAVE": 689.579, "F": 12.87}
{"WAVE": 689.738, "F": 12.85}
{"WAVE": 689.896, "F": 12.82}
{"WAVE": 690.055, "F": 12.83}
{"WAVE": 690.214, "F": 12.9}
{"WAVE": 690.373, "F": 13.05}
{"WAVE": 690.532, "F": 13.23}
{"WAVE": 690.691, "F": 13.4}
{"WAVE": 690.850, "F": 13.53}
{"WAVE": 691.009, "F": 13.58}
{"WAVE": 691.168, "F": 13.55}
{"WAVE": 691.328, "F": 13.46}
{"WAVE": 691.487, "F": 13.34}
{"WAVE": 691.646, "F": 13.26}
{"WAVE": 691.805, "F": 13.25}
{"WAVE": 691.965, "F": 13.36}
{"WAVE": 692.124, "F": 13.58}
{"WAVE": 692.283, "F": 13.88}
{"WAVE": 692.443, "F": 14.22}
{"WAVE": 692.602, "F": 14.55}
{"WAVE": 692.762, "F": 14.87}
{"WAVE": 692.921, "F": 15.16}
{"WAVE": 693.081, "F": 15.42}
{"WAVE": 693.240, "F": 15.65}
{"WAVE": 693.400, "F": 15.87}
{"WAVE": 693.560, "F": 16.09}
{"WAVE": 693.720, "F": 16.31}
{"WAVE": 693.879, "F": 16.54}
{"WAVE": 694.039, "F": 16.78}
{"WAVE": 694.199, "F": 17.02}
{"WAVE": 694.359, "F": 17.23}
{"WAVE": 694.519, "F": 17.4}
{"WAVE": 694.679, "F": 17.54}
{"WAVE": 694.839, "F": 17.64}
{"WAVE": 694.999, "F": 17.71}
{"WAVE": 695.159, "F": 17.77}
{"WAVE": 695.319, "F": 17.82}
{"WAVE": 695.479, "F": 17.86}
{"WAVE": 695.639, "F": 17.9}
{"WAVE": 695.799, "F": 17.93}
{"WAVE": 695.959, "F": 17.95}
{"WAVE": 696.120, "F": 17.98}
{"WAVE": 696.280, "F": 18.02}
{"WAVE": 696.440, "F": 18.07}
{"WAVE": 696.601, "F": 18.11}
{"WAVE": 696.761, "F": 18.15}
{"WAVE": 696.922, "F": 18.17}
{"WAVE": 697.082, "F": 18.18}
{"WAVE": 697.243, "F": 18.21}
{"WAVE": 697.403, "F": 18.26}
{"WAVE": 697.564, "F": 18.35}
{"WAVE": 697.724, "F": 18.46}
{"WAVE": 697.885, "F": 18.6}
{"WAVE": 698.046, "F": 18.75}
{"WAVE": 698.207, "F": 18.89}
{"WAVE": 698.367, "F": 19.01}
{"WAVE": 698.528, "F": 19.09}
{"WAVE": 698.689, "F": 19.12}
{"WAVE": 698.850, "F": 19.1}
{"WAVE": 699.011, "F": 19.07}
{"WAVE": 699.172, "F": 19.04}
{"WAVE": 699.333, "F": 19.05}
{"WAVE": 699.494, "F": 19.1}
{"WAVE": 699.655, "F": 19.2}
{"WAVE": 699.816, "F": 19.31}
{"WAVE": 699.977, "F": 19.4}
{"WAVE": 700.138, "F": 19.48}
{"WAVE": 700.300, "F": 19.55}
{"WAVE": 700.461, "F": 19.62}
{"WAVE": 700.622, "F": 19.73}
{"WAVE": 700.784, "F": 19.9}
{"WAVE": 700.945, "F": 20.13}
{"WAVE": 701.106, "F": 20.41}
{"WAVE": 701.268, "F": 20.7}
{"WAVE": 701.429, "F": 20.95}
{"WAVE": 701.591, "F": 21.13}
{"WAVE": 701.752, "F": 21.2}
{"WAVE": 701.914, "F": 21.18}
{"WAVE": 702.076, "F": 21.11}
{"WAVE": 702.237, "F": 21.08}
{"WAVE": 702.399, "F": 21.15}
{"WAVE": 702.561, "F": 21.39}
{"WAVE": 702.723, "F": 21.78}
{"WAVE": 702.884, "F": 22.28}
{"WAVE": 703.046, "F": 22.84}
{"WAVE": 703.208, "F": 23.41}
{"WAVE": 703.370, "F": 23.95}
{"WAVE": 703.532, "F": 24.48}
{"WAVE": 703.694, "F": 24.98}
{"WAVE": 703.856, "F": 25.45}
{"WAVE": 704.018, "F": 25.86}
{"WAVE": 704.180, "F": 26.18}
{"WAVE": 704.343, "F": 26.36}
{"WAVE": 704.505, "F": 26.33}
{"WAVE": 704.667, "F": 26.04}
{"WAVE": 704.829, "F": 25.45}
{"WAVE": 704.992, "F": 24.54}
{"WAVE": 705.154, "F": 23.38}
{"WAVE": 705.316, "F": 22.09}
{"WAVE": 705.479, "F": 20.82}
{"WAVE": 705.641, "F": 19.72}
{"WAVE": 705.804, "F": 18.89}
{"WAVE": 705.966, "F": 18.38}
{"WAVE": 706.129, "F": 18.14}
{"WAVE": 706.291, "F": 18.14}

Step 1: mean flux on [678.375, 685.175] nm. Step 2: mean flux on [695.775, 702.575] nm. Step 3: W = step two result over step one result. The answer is 1.66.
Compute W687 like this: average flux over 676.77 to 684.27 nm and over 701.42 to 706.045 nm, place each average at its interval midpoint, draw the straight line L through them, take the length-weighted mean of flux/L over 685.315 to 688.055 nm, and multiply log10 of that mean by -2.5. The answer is 0.27 mag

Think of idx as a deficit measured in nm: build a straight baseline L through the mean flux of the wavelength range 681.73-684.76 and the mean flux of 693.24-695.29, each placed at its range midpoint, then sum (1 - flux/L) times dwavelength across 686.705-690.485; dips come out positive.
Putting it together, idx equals 0.53 nm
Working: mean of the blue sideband 11.8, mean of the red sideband 17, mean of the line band 12.3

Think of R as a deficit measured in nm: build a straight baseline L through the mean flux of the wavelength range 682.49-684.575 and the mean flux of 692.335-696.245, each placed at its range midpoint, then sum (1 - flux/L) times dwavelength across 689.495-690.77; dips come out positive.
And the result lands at 0.16 nm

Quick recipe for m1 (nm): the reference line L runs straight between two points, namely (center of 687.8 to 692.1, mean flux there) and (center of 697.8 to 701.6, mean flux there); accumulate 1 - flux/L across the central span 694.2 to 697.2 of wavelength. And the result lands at -0.20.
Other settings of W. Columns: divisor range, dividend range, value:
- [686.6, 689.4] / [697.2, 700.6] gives 1.58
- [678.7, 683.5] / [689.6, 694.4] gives 1.24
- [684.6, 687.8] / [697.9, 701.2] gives 1.69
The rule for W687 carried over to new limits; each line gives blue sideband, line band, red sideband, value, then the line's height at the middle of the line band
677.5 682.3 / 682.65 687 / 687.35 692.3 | 0.07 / 12.2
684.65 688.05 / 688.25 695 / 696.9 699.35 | 0.04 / 14.7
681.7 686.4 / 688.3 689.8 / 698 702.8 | 0.14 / 14.1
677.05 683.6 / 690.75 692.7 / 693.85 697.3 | 0.19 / 16.2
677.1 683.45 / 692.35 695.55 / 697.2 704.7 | 0.09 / 17.9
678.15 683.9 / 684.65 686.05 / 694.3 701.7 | 0.19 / 13.4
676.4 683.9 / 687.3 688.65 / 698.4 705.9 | 0.26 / 15.3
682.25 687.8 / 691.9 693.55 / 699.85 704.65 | 0.11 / 16.3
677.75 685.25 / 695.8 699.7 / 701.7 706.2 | 0.07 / 19.7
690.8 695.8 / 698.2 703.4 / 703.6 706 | 0.03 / 20.9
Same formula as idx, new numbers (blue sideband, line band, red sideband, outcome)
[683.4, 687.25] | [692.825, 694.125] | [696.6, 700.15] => 0.006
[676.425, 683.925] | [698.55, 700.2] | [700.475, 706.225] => 0.105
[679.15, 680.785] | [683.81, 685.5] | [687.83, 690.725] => 0.060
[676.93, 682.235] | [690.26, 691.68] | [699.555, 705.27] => 0.302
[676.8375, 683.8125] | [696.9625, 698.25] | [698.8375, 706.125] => 0.068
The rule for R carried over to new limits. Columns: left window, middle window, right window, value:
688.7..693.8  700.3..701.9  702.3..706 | 0.05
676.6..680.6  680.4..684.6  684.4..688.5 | -0.04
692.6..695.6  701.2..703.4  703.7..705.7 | 0.10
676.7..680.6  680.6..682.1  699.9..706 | 0.13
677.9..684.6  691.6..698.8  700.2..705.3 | 0.69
